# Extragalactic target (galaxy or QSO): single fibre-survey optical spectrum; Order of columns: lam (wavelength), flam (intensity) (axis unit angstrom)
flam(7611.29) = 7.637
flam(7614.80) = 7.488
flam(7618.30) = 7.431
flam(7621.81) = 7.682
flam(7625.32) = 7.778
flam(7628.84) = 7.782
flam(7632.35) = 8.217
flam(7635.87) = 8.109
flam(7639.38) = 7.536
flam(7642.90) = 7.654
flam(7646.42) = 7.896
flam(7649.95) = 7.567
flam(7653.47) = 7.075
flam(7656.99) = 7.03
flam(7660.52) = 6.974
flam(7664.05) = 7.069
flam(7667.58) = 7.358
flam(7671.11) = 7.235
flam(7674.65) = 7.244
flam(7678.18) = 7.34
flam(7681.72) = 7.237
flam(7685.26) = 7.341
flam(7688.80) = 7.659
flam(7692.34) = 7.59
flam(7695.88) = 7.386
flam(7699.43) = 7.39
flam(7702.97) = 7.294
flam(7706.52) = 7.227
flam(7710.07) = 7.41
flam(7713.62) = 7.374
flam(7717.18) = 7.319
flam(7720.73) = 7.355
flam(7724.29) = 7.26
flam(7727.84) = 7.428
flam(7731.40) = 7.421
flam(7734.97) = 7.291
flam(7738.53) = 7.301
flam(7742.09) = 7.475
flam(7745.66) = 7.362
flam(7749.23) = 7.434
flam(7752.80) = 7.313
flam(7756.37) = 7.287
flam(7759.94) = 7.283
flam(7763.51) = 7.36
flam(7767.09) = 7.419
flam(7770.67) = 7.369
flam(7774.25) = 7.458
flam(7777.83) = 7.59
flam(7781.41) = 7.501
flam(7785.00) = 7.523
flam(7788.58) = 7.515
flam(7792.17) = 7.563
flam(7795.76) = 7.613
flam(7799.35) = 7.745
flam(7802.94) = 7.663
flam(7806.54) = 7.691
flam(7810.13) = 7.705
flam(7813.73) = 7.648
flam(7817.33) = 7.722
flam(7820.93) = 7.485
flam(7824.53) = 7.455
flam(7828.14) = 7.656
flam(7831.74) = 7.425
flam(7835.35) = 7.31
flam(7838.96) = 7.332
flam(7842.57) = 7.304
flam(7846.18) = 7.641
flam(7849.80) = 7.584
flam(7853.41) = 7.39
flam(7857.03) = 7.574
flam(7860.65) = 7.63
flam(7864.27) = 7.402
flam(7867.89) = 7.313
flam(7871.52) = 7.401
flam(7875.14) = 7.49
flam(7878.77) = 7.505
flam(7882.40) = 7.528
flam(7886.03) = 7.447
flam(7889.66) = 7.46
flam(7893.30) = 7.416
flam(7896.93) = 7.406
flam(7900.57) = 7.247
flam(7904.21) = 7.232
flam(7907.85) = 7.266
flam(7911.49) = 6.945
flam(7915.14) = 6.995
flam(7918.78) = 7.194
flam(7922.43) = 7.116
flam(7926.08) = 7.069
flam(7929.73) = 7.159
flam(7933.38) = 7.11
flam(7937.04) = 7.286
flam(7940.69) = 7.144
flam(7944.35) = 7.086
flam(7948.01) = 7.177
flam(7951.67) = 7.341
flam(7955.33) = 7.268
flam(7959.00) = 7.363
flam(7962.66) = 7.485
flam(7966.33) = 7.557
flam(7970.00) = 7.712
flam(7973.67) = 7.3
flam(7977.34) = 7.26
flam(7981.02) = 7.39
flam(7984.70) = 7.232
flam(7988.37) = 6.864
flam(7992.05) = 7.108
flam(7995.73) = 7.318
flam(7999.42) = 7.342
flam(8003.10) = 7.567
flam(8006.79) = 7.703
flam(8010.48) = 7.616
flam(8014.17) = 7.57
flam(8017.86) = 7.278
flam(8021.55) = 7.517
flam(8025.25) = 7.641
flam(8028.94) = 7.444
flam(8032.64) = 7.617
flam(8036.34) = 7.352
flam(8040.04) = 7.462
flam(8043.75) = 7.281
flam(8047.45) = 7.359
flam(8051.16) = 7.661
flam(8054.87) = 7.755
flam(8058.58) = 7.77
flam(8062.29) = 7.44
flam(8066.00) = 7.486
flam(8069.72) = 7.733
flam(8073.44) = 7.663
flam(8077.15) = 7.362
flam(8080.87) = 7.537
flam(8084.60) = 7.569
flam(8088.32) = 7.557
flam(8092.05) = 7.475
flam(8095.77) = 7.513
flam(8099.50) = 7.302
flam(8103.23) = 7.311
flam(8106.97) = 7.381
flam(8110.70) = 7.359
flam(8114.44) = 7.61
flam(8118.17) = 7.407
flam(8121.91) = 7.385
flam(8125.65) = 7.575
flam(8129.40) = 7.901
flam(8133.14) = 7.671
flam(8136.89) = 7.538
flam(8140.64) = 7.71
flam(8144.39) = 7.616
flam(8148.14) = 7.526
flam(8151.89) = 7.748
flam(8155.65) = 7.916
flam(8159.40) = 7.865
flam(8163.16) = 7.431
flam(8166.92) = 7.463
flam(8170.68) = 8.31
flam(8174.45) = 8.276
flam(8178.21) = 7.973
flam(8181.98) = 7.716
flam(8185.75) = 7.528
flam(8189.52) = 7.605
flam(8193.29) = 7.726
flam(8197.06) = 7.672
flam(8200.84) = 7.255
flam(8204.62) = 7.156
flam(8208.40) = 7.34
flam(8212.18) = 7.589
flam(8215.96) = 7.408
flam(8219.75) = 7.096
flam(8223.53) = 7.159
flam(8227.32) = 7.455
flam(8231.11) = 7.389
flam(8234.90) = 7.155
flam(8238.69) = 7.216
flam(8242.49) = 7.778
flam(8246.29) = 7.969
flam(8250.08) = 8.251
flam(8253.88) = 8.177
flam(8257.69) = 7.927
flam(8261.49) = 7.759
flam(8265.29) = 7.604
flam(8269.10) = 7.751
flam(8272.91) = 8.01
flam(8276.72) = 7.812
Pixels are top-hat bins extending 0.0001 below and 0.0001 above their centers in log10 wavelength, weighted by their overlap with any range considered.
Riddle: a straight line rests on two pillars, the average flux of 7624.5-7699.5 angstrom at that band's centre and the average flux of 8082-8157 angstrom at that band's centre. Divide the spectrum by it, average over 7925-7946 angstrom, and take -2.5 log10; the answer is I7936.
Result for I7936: 0.055 mag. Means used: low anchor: 7.47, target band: 7.15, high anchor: 7.55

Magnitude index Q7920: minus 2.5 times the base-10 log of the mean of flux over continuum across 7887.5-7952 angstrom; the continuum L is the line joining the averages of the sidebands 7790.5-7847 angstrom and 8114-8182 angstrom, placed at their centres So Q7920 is 0.06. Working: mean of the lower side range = 7.56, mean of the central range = 7.2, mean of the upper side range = 7.72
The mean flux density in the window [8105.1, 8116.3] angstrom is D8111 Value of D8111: 7.45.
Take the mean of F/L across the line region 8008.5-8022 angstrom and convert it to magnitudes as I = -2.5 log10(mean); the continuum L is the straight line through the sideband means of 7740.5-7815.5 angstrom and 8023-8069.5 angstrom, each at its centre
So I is 0.00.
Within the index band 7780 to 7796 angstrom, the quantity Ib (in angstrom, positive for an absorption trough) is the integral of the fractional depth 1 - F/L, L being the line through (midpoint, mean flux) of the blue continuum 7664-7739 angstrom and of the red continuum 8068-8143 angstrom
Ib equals -0.3 angstrom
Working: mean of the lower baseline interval 7.35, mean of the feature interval 7.54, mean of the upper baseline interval 7.53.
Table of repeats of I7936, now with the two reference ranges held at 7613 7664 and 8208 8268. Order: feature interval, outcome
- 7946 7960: 0.04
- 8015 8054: 0.02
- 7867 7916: 0.03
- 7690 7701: 0.02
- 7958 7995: 0.04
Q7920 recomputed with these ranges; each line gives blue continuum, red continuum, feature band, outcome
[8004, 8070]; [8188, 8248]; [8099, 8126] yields 0.01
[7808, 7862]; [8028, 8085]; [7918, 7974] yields 0.04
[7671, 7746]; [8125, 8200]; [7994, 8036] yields 0.02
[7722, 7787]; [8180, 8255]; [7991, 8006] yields 0.01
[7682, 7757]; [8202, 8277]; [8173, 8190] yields -0.04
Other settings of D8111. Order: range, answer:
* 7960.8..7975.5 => 7.52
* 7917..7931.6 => 7.13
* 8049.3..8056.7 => 7.7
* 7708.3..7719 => 7.37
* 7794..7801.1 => 7.68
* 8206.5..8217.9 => 7.44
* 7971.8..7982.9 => 7.31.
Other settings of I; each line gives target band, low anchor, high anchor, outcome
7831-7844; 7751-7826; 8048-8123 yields 0.03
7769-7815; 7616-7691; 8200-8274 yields -0.01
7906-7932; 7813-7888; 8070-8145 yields 0.06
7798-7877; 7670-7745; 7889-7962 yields -0.04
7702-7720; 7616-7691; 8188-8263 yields 0.02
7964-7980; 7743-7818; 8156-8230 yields 0.01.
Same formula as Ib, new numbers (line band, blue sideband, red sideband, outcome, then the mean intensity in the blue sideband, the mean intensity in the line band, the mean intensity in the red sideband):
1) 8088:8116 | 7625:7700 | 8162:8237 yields 0.35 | 7.47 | 7.43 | 7.53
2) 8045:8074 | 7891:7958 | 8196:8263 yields -0.99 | 7.2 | 7.6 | 7.54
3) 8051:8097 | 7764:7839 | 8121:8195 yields 0.65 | 7.54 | 7.58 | 7.73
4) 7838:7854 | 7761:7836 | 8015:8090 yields 0.17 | 7.54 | 7.46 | 7.53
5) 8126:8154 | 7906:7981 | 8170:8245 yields -0.80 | 7.25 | 7.67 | 7.53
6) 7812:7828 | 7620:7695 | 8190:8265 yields -0.16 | 7.49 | 7.58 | 7.55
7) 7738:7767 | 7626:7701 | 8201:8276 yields 0.49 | 7.46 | 7.36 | 7.59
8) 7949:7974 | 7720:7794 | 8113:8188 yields 0.44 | 7.41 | 7.43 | 7.71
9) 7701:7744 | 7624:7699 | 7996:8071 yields 0.78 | 7.48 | 7.35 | 7.52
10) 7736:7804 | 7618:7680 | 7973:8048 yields 0.05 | 7.5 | 7.46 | 7.39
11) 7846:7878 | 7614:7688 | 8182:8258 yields 0.07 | 7.48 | 7.48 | 7.54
